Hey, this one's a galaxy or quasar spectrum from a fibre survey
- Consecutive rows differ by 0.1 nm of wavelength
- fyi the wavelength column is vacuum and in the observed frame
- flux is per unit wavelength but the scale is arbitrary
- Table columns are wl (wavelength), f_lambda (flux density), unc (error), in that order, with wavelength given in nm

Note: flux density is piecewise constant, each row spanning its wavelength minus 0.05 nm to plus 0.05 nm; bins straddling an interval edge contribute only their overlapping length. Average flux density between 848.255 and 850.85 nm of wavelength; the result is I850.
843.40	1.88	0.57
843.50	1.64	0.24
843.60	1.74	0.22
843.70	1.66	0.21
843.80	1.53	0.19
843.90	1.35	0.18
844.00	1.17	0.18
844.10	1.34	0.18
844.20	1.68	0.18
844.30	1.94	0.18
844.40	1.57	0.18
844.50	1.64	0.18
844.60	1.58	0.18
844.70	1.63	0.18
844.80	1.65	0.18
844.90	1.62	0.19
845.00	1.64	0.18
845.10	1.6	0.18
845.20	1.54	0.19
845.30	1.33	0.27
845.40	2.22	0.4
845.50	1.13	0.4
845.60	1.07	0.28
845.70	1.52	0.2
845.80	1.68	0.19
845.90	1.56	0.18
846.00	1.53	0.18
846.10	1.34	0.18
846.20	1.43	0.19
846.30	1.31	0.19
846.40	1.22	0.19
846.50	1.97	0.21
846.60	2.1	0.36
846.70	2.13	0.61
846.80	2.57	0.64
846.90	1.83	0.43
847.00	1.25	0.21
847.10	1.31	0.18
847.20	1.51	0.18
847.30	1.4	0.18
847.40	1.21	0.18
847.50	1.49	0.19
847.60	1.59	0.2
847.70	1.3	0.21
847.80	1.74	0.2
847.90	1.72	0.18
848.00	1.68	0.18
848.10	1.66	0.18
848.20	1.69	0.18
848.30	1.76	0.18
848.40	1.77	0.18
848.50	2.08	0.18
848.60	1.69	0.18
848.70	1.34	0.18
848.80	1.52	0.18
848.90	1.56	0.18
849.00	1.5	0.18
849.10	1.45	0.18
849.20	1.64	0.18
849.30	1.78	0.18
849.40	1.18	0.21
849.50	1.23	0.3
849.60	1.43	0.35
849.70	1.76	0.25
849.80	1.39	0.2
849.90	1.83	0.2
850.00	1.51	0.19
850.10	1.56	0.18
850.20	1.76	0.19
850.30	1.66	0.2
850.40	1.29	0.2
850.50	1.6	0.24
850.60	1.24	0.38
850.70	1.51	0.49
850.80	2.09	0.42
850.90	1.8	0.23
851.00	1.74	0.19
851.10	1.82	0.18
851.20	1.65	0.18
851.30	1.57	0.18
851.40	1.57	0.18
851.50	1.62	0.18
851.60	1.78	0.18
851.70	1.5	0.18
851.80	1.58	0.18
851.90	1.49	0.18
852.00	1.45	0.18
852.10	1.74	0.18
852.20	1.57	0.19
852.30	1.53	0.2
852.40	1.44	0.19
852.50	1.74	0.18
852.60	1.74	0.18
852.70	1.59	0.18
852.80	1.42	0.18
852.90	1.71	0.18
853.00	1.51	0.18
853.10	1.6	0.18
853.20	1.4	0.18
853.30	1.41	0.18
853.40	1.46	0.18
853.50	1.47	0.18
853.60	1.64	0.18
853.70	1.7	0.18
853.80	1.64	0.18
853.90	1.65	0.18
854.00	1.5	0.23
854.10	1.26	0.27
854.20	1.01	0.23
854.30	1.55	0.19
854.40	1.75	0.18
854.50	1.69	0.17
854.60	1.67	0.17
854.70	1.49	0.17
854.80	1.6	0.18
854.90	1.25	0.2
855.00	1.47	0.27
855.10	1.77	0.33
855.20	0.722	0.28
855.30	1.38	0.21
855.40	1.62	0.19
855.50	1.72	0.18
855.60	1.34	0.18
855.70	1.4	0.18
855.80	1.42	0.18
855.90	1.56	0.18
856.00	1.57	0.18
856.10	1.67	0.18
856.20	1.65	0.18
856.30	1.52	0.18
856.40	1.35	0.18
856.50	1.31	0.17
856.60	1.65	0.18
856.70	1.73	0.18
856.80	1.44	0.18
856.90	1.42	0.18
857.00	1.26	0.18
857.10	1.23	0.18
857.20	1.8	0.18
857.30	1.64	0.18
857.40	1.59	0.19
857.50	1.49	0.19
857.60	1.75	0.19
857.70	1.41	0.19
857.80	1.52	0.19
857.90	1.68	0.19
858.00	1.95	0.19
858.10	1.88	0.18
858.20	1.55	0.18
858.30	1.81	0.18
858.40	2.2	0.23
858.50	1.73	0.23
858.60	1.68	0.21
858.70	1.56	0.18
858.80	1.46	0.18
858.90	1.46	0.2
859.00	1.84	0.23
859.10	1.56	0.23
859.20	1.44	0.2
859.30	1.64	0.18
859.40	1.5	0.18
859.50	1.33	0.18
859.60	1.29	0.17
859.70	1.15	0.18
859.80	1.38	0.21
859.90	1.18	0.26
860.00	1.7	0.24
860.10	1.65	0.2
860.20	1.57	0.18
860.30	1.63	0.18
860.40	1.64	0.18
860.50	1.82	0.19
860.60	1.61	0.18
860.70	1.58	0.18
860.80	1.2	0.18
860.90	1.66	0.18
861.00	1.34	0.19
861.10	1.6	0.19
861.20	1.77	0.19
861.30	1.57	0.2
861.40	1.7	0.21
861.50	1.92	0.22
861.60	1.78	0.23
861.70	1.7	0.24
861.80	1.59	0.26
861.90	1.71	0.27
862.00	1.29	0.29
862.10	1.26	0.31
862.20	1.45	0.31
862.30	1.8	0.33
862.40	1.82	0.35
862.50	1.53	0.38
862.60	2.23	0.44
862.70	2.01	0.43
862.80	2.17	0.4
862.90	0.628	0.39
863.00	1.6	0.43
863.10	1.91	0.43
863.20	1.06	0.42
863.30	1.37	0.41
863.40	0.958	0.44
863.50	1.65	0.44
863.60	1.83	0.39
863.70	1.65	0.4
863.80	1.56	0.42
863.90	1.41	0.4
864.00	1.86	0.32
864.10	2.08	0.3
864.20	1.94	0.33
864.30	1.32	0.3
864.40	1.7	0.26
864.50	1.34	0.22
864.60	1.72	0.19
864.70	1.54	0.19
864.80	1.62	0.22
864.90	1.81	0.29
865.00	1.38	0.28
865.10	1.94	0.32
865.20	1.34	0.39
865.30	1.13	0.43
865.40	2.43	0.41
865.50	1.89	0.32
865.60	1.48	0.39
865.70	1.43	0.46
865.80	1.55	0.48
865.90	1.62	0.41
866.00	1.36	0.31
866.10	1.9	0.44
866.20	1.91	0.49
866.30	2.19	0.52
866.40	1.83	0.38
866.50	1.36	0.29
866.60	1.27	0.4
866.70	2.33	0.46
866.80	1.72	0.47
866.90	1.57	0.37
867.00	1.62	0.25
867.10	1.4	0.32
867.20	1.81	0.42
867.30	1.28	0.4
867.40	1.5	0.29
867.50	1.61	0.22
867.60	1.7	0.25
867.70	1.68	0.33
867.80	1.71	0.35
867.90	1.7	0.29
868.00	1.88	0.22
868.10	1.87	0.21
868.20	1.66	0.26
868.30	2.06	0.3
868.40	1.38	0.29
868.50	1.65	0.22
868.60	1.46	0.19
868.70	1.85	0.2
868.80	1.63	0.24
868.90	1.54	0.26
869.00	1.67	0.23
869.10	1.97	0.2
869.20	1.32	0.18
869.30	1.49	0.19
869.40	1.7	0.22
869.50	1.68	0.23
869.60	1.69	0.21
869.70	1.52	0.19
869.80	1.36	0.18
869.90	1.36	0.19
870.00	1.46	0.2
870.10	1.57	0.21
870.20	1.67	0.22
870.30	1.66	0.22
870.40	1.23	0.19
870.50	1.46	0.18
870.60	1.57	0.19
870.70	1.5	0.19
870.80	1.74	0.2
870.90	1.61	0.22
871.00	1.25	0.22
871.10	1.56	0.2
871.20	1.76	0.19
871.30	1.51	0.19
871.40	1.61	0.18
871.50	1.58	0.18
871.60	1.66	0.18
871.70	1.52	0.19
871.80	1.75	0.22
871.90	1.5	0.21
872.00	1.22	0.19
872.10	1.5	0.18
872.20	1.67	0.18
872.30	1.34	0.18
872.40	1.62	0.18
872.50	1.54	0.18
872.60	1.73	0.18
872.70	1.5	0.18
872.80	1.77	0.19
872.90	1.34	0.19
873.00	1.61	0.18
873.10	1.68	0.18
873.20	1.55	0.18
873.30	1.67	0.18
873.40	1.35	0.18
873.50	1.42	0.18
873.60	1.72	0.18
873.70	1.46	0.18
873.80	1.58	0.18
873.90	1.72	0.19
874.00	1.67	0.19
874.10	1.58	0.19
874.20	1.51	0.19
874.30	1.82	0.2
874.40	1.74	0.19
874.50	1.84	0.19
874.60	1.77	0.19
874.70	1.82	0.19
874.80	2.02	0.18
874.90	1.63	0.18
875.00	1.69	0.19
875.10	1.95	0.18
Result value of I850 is 1.58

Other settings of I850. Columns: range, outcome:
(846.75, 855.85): 1.56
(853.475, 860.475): 1.54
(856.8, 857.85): 1.51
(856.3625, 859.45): 1.6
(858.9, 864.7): 1.58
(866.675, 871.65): 1.61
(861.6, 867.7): 1.63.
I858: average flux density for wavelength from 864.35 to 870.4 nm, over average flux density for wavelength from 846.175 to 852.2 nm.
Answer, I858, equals 1.02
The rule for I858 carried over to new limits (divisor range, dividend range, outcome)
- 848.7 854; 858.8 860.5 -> 0.96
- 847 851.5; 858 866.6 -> 1.02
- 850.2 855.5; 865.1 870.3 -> 1.06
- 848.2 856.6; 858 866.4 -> 1.04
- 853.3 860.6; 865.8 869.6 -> 1.08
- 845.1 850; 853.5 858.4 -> 0.97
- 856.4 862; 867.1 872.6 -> 1.00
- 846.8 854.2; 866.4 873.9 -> 1.01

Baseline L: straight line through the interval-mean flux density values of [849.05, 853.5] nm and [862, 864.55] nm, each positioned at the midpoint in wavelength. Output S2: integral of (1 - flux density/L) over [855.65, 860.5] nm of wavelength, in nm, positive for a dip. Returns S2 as 0.08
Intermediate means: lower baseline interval 1.57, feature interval 1.56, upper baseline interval 1.6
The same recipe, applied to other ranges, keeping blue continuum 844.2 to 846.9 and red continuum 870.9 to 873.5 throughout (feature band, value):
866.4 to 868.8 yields -0.14 nm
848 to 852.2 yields 0.05 nm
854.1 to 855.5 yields 0.13 nm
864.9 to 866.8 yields -0.14 nm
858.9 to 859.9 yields 0.09 nm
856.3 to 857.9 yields 0.09 nm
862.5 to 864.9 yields -0.06 nm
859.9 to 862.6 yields -0.05 nm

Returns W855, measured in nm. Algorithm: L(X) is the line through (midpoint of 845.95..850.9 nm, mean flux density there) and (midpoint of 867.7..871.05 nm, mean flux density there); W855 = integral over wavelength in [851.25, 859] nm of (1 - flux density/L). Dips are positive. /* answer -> 0.21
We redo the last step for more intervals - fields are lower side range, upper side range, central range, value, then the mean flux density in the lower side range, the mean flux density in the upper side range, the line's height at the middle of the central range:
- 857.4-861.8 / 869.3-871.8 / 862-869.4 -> -0.308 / 1.6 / 1.55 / 1.58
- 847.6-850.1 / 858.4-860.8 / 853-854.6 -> 0.051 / 1.59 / 1.55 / 1.57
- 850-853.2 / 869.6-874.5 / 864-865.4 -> -0.059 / 1.6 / 1.56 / 1.58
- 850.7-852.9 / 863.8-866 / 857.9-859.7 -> 0.010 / 1.64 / 1.64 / 1.64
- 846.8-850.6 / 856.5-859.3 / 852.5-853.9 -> 0.018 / 1.57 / 1.61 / 1.59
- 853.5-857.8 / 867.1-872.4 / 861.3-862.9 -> -0.153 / 1.51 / 1.59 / 1.54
